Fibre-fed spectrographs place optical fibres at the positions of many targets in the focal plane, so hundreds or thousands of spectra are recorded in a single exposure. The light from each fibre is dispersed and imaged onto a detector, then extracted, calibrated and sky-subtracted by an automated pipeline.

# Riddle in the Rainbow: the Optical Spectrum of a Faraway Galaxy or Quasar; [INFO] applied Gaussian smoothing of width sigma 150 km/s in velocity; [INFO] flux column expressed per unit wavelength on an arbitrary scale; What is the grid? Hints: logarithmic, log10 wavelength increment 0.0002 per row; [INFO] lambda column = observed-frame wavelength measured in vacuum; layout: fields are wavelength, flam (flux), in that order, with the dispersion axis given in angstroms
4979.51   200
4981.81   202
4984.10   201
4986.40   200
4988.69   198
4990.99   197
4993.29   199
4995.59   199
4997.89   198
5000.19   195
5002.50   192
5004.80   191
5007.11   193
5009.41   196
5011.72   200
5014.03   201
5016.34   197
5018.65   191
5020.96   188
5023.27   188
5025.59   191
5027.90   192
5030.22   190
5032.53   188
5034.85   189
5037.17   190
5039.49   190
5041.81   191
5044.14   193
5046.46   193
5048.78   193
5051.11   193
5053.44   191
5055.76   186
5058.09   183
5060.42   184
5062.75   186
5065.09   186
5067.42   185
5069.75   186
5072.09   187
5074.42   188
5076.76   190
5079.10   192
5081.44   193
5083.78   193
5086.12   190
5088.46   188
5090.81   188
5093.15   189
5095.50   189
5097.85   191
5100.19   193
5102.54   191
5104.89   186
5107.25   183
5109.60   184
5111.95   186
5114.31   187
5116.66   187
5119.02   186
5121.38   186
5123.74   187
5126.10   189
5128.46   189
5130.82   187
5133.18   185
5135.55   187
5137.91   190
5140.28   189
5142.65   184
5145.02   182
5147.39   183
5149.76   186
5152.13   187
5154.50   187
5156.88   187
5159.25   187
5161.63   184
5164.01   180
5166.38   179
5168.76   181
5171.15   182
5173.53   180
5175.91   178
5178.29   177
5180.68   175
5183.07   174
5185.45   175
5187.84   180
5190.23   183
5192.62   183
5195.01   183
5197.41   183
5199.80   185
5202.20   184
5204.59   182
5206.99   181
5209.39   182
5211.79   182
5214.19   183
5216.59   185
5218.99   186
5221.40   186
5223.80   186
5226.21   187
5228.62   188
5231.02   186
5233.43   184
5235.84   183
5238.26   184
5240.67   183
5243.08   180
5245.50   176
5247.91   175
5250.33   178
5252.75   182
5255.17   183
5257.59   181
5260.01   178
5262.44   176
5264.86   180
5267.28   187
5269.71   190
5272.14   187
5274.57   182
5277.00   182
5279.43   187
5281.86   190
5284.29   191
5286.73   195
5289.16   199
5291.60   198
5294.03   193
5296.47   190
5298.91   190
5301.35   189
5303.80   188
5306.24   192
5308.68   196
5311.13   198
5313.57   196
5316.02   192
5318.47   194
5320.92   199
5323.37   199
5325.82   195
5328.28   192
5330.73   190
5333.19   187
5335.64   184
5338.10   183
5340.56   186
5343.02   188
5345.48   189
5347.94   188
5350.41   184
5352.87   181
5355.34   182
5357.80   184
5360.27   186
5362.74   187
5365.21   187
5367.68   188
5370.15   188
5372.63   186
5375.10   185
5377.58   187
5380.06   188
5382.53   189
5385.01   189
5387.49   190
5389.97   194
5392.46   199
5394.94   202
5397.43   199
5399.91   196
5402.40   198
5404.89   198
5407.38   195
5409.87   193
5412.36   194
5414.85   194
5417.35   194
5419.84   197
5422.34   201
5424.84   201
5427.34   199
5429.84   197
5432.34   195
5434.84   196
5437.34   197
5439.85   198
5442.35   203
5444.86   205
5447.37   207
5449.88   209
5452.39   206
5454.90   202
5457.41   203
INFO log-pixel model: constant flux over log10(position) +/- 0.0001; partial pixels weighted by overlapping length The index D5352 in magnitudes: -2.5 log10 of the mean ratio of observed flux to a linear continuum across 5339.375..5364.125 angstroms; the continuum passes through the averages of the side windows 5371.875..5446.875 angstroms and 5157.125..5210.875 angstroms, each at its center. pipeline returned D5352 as 0.04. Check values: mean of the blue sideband 181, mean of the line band 186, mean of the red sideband 195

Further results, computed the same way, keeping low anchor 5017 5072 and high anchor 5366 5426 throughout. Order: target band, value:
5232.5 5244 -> 0.05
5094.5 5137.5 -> 0.01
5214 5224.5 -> 0.03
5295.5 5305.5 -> 0.02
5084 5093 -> 0.00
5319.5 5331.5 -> -0.01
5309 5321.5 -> -0.02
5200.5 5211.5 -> 0.05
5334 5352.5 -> 0.04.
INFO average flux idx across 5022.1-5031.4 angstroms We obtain 190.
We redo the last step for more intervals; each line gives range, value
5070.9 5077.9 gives 188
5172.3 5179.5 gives 178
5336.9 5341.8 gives 184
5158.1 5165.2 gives 184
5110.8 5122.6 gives 186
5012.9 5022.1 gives 194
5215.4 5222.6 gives 186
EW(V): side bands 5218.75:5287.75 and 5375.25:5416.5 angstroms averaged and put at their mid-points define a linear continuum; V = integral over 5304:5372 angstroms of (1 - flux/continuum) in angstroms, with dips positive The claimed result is 0.1 angstroms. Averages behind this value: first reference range 184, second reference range 194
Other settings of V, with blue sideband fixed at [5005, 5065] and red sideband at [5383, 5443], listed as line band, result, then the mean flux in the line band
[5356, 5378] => 1.1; 186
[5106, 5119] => 0.4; 185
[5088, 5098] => 0.2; 189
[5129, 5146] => 0.5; 186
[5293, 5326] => 0.2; 194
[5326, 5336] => 0.3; 189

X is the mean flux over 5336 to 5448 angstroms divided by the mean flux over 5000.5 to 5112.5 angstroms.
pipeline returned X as 1.01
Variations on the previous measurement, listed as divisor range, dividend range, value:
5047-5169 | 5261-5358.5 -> 1.01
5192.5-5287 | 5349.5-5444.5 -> 1.05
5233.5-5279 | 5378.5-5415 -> 1.07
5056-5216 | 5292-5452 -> 1.04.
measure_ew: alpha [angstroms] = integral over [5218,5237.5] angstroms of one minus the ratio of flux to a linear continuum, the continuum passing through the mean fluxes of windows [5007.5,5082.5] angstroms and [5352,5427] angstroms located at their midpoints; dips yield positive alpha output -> 0.6 angstroms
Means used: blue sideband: 190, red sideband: 192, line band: 186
